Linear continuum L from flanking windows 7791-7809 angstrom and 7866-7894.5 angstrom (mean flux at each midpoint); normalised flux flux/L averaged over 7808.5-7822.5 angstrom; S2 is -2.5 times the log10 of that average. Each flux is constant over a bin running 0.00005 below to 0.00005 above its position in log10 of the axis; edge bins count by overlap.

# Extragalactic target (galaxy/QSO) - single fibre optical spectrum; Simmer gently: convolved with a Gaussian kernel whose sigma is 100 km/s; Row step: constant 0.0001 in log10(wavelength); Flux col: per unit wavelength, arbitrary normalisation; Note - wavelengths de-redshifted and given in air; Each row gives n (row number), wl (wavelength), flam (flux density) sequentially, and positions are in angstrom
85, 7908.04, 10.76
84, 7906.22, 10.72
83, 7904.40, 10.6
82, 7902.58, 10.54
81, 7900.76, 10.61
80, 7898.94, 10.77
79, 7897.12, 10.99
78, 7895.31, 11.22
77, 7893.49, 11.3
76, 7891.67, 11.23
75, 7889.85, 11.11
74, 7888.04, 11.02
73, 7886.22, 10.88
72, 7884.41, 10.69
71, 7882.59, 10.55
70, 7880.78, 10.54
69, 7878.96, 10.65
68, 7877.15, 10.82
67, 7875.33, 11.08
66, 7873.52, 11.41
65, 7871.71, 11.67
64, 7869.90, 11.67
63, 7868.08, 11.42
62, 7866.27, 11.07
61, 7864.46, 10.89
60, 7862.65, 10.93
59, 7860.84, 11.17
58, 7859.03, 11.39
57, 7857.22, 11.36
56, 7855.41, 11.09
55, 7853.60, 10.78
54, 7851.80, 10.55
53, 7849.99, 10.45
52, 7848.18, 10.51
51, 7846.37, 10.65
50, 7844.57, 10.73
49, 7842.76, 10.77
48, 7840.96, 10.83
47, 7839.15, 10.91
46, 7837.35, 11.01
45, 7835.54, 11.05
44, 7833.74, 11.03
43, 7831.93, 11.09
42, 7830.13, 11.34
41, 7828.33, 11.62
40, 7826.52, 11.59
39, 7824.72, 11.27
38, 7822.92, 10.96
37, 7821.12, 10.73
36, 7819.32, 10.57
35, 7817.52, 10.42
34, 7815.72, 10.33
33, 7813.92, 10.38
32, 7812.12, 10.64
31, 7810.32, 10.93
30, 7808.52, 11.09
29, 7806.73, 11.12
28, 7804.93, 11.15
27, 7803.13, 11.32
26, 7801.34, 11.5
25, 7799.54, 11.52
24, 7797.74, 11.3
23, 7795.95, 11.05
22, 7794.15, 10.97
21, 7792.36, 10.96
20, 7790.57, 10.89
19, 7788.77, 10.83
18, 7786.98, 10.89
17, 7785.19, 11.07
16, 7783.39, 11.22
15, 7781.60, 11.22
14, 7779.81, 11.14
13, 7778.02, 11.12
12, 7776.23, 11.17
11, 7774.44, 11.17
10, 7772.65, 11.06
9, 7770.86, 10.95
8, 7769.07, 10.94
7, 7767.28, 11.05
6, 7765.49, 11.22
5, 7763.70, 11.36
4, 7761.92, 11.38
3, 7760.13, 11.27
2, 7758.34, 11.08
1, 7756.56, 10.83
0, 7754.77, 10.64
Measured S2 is 0.055 mag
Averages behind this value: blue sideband 11.2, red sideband 11.1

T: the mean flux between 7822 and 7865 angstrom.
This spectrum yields 11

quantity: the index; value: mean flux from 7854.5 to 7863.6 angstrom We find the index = 11.2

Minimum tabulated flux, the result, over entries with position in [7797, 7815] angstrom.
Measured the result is 10.38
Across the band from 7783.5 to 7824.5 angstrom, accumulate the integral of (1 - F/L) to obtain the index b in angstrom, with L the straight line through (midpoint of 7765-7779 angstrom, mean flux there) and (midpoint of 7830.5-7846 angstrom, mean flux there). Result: 0.2 angstrom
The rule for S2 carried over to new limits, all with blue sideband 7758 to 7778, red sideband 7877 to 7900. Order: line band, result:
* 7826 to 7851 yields 0.01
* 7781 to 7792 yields 0.01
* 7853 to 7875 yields -0.03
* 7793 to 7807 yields -0.02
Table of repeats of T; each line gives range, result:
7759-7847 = 11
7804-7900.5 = 11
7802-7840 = 11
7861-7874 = 11.3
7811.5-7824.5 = 10.6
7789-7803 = 11.2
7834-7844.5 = 10.9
